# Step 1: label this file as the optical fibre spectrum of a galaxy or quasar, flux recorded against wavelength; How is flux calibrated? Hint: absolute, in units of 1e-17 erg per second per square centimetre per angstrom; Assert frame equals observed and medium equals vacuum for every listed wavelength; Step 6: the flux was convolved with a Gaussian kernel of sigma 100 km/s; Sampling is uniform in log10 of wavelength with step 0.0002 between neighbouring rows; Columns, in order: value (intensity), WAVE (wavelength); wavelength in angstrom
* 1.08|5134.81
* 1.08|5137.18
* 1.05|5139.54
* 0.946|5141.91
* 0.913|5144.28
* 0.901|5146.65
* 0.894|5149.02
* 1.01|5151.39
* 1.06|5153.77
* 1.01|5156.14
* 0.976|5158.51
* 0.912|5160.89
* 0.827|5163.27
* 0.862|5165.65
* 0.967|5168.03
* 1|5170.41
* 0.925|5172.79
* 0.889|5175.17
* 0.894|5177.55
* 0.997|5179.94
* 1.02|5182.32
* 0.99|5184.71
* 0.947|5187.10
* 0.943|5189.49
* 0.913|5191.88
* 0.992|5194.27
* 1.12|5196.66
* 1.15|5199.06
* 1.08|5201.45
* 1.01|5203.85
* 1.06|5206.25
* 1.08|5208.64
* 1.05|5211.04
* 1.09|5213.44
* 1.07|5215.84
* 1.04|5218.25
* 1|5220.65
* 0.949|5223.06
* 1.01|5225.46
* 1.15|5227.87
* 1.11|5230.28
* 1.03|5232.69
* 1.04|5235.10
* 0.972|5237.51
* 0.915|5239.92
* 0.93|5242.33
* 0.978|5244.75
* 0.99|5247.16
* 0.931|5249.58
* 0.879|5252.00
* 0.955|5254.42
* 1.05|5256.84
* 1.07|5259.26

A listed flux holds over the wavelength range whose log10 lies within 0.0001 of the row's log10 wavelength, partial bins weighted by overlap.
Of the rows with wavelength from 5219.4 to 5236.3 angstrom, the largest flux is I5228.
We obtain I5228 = 1.15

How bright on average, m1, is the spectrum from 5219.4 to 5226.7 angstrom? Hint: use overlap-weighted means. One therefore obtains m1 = 0.988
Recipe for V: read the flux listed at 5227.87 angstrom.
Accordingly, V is 1.15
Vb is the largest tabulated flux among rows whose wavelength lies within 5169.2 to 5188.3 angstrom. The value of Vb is 1.02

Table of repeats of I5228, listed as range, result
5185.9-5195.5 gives 0.992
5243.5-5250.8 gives 0.99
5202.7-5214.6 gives 1.09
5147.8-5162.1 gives 1.06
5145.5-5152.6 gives 1.01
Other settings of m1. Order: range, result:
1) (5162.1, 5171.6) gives 0.914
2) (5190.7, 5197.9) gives 1.01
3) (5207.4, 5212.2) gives 1.07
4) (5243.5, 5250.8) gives 0.965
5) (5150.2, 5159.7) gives 1.01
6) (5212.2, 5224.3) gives 1.03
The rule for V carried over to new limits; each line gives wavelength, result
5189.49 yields 0.943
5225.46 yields 1.01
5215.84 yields 1.07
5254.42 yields 0.955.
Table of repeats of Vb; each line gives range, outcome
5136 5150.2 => 1.08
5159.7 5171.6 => 1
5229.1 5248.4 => 1.11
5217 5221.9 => 1.04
